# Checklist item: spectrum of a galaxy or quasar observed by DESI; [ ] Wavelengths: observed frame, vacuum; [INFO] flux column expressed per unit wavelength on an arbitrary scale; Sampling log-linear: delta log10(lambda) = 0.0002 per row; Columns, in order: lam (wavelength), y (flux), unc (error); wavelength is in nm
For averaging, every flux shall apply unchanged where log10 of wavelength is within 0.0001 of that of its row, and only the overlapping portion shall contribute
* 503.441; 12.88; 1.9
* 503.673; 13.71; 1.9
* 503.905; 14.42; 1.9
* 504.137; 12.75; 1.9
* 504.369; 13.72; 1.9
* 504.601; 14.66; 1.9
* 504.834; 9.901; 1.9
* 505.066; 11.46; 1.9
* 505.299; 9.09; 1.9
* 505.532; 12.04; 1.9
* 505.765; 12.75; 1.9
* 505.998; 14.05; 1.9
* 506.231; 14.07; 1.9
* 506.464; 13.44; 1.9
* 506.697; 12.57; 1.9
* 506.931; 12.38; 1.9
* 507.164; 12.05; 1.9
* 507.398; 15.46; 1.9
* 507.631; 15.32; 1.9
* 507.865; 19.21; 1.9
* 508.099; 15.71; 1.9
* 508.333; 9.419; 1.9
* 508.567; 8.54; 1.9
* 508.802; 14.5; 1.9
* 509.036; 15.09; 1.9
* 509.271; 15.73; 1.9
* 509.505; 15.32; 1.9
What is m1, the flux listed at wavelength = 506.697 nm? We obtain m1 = 12.57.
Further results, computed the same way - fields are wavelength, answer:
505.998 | 14.05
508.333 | 9.419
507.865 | 19.21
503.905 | 14.42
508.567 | 8.54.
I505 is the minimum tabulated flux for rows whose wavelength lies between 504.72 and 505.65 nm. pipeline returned 9.09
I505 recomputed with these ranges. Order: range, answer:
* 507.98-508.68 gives 8.54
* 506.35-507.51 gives 12.05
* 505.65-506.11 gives 12.75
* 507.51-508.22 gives 15.32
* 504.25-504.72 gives 13.72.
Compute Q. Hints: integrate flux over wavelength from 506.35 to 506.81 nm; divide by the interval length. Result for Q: 13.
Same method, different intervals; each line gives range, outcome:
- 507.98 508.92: 12.1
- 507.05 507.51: 13.7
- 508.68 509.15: 14.7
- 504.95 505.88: 11.3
